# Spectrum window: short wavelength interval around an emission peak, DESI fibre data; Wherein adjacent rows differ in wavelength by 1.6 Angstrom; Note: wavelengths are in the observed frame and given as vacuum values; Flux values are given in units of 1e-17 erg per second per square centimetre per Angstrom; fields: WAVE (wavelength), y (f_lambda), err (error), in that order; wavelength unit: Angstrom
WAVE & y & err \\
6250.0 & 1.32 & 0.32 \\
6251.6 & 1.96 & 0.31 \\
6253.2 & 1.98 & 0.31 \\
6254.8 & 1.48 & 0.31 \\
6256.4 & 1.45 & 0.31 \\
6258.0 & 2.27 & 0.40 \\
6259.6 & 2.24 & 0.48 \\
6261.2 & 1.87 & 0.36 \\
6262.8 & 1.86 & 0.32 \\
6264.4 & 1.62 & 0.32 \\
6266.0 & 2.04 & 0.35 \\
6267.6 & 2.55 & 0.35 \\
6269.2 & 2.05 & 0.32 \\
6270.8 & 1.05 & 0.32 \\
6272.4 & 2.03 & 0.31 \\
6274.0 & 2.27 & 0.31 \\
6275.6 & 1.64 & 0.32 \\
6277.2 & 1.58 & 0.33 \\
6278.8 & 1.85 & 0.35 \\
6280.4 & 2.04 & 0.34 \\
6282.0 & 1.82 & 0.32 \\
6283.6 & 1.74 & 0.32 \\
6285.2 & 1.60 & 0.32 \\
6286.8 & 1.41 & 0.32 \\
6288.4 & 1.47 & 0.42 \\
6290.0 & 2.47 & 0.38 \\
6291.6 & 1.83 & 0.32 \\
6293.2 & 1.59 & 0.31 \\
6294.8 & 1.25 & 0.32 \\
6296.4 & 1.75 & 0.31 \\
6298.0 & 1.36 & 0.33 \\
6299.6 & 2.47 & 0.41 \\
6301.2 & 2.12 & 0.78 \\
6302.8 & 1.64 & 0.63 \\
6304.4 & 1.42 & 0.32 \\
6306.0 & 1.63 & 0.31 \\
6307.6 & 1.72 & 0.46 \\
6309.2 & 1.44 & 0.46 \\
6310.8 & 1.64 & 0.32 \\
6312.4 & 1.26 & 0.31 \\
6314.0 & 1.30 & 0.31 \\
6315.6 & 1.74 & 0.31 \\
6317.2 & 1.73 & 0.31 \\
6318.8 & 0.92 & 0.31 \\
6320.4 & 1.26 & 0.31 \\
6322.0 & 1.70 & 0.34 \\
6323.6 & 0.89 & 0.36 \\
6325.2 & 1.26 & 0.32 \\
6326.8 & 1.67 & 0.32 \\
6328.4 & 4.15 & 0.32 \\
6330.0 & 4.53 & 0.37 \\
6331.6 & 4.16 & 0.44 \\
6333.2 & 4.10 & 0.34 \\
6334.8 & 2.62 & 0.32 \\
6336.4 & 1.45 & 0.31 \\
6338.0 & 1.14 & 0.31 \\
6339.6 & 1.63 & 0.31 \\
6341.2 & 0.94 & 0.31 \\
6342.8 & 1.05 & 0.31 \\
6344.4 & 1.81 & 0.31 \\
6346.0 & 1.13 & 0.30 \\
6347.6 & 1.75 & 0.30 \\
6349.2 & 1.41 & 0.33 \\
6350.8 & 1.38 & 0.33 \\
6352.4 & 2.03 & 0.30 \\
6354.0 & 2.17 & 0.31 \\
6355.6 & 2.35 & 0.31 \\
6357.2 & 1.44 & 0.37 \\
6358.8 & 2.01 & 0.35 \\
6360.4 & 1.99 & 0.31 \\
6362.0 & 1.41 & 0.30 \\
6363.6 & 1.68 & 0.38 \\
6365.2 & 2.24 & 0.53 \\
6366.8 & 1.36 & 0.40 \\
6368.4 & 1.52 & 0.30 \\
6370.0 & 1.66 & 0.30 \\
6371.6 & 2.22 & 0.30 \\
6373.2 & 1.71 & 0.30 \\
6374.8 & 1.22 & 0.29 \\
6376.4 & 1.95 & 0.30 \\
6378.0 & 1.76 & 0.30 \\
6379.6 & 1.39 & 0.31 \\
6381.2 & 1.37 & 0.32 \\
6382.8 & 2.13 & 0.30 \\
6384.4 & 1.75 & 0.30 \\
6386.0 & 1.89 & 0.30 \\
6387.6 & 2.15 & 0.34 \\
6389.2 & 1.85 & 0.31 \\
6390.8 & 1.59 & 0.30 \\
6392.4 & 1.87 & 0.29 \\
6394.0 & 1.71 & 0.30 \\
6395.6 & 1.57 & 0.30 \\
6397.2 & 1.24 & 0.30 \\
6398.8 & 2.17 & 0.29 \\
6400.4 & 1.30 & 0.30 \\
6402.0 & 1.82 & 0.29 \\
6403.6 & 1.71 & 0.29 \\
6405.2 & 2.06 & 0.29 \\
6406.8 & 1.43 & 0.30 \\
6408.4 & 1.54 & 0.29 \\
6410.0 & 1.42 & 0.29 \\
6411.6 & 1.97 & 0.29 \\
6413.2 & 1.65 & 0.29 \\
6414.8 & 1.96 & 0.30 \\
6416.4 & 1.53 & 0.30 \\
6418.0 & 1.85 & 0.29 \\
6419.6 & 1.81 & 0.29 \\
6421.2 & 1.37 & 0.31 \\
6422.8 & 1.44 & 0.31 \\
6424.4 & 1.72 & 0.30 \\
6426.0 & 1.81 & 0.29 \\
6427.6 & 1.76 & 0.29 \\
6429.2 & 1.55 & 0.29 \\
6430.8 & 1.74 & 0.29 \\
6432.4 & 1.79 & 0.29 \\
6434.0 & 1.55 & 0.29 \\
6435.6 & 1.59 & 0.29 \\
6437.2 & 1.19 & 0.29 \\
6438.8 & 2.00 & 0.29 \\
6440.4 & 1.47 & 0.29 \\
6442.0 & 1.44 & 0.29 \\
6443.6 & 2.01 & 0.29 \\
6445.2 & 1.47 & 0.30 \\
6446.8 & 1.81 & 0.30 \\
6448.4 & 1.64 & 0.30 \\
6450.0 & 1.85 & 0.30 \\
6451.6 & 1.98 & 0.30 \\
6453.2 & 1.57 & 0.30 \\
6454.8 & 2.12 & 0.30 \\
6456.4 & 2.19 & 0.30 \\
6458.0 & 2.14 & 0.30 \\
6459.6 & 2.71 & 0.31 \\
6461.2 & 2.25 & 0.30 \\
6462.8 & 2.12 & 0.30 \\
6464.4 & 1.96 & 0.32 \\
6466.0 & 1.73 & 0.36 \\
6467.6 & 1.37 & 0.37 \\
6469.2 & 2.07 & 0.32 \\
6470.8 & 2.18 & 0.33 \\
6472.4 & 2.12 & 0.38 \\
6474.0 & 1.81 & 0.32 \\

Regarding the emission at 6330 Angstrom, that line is H-beta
